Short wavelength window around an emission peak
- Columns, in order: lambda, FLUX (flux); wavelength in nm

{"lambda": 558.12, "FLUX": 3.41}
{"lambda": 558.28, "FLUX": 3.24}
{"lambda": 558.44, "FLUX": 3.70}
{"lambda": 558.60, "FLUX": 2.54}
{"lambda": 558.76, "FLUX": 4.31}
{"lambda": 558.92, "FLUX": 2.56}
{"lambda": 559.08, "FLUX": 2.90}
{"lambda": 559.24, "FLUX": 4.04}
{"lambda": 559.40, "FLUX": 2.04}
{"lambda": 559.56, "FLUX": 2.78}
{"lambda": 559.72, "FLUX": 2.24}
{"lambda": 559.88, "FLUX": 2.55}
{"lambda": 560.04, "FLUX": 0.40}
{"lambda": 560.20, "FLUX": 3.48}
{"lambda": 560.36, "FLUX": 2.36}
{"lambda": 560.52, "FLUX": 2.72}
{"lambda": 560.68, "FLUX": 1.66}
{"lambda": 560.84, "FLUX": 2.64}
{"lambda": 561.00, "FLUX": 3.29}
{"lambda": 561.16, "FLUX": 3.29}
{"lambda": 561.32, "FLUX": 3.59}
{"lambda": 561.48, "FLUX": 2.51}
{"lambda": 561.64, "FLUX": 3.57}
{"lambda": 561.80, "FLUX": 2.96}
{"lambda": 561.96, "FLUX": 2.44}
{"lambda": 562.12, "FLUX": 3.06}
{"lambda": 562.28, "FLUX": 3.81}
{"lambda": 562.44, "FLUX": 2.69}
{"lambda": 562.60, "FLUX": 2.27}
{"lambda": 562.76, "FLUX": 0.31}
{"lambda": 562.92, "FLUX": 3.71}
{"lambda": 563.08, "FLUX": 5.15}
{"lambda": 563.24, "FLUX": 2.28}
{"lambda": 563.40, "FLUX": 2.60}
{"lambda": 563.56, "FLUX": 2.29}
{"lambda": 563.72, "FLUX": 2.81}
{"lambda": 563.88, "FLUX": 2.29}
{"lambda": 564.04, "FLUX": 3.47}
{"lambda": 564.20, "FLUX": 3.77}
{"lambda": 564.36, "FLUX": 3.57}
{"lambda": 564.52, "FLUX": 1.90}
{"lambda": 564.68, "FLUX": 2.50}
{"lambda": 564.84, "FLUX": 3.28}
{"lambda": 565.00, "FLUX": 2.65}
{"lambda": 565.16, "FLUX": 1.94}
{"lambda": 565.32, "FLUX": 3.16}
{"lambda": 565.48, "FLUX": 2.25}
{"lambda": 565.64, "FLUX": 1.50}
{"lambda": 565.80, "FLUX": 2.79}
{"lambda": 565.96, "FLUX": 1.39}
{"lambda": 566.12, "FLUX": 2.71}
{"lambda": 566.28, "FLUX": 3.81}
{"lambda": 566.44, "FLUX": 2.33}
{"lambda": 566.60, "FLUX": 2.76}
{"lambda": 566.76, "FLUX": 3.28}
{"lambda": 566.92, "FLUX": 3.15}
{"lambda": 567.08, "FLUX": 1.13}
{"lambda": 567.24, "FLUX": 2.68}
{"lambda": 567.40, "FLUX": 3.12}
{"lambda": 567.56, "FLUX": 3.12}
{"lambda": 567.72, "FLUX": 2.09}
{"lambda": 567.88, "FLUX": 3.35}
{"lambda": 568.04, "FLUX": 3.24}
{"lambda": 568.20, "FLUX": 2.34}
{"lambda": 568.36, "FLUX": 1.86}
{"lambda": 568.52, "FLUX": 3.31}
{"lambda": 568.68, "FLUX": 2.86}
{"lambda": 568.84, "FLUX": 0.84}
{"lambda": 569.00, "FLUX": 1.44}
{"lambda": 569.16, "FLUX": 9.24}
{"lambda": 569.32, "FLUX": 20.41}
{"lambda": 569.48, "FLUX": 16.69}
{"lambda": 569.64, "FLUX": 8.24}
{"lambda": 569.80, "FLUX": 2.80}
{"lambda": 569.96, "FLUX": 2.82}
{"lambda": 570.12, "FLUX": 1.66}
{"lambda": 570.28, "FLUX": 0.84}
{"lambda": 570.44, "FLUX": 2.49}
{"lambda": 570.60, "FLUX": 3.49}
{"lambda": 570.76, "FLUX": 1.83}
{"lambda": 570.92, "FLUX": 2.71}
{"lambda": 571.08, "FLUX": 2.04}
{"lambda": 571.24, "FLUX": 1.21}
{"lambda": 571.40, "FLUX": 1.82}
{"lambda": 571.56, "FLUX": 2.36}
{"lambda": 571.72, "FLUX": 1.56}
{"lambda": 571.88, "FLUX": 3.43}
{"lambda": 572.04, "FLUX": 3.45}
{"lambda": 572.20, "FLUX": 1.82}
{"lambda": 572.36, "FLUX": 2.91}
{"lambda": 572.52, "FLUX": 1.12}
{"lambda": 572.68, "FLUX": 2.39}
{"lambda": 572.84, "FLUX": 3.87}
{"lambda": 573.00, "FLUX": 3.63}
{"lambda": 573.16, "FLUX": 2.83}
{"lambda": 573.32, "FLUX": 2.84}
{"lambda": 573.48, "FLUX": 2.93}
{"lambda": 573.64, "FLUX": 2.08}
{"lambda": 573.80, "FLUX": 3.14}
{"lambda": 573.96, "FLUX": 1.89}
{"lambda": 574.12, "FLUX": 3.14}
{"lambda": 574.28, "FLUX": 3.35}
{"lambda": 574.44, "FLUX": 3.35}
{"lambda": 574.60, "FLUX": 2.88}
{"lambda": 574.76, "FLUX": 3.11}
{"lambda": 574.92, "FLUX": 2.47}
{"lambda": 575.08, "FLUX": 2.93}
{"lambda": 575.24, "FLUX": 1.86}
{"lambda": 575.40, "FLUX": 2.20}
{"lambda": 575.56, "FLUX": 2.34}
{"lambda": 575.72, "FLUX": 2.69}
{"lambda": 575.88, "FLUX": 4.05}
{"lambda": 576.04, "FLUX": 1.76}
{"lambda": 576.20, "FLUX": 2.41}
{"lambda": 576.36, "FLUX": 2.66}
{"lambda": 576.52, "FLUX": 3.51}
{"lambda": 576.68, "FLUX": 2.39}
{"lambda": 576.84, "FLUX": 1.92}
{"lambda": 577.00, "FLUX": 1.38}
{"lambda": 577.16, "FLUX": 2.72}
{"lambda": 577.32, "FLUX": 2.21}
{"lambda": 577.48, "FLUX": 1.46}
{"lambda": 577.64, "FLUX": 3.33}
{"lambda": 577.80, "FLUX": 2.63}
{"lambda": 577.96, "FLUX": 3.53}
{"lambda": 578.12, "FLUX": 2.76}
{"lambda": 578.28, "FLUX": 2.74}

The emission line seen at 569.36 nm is H-beta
